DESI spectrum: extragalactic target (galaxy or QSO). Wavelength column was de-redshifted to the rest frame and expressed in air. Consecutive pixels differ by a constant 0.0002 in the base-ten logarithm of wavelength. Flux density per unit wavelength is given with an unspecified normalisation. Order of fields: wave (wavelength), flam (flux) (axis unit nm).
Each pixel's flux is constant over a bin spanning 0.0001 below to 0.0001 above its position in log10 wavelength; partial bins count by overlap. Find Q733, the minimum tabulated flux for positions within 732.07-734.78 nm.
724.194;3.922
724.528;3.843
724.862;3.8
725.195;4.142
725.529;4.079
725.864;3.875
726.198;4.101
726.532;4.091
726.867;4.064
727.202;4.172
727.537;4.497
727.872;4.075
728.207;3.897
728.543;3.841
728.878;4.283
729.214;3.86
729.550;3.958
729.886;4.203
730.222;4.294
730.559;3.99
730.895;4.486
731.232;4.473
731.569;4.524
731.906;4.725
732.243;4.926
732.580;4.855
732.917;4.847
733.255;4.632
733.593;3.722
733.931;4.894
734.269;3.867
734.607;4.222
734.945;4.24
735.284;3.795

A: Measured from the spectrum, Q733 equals 3.722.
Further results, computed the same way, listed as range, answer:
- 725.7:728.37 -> 3.875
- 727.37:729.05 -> 3.841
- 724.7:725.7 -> 3.8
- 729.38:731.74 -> 3.958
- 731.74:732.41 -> 4.725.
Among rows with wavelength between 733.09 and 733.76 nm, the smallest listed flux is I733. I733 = 3.722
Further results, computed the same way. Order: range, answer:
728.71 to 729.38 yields 3.86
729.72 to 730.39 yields 4.203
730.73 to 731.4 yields 4.473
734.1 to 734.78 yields 3.867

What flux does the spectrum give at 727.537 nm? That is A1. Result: 4.497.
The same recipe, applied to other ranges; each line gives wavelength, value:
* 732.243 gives 4.926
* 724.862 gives 3.8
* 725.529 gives 4.079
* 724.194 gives 3.922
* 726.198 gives 4.101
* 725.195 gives 4.142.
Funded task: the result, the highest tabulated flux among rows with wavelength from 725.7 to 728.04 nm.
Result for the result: 4.497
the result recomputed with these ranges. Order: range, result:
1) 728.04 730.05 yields 4.283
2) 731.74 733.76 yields 4.926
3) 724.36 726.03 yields 4.142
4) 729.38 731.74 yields 4.524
